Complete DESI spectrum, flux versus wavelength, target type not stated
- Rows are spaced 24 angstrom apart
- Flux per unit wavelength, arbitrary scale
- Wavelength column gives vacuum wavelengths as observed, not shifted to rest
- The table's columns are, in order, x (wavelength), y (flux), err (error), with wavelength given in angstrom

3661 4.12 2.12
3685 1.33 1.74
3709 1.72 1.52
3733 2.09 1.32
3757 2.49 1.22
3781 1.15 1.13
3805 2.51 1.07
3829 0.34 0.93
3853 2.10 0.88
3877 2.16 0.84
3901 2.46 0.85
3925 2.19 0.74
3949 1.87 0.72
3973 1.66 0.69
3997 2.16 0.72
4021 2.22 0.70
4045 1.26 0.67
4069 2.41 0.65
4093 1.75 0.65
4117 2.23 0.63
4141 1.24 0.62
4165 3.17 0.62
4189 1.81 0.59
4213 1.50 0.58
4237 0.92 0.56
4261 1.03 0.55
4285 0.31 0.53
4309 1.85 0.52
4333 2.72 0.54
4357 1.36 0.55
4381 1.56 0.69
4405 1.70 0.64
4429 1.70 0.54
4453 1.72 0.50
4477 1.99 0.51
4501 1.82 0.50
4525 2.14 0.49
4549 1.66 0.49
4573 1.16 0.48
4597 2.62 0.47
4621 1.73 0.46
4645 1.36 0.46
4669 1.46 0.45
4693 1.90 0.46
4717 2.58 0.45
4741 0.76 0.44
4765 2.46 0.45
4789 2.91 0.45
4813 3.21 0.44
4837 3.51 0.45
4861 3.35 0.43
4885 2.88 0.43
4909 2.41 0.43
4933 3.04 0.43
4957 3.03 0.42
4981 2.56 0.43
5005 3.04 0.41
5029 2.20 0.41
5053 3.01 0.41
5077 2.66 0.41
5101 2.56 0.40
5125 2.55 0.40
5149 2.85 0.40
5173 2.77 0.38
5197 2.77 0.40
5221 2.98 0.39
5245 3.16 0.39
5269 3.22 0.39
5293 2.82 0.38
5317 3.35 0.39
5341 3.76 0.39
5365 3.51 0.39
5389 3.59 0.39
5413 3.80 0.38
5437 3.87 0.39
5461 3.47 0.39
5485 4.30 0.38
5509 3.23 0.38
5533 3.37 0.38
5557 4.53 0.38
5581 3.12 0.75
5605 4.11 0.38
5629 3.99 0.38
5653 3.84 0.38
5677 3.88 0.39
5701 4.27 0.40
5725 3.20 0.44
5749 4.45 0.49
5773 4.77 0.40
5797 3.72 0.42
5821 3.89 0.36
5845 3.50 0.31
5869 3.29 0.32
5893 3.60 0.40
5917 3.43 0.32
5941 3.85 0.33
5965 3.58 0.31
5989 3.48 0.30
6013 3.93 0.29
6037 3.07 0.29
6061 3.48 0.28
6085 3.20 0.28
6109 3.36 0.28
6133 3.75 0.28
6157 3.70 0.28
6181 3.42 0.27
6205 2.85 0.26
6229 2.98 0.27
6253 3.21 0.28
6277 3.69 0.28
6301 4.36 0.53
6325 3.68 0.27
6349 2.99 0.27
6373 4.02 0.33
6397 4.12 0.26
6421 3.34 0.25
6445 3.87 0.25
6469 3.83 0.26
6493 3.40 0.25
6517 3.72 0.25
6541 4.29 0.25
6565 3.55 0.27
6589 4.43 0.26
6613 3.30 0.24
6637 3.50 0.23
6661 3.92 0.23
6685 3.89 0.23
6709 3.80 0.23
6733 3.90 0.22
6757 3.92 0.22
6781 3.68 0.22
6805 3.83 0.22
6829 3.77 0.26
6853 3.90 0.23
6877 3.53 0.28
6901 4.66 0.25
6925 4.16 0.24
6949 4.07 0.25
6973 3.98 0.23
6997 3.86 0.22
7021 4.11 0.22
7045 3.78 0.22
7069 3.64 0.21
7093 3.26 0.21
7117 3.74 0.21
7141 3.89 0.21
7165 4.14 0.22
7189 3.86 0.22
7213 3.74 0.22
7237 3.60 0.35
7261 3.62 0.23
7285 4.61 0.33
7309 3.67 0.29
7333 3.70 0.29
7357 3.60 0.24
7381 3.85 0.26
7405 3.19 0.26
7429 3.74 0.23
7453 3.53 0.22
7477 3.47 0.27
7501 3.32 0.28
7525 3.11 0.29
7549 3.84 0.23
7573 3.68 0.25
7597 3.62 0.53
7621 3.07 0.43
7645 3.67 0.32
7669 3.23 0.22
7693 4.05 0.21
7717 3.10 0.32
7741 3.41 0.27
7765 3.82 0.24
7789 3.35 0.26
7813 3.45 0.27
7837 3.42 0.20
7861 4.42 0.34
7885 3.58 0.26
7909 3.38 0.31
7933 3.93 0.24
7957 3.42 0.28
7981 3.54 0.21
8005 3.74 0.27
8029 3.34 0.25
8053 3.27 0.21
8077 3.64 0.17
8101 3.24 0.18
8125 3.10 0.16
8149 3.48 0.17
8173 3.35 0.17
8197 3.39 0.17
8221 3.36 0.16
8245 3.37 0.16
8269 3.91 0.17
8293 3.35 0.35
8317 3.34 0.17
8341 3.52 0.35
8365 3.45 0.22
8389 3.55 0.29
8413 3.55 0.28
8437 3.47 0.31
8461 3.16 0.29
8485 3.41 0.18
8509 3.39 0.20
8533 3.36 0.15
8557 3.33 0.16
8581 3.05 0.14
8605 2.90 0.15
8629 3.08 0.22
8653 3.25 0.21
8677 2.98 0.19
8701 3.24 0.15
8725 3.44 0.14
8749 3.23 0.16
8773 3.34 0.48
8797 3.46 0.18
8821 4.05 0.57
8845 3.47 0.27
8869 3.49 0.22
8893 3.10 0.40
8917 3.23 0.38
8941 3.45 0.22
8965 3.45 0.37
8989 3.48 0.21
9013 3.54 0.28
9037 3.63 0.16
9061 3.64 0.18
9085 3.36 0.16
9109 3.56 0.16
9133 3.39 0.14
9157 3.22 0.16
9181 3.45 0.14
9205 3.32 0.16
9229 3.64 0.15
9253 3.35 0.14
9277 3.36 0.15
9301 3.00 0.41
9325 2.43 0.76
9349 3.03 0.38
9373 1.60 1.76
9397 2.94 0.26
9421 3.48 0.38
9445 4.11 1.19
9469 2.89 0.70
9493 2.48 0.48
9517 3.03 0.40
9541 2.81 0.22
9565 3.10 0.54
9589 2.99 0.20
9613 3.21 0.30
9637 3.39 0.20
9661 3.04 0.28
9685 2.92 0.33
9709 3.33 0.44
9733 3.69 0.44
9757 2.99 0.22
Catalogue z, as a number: 0.203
